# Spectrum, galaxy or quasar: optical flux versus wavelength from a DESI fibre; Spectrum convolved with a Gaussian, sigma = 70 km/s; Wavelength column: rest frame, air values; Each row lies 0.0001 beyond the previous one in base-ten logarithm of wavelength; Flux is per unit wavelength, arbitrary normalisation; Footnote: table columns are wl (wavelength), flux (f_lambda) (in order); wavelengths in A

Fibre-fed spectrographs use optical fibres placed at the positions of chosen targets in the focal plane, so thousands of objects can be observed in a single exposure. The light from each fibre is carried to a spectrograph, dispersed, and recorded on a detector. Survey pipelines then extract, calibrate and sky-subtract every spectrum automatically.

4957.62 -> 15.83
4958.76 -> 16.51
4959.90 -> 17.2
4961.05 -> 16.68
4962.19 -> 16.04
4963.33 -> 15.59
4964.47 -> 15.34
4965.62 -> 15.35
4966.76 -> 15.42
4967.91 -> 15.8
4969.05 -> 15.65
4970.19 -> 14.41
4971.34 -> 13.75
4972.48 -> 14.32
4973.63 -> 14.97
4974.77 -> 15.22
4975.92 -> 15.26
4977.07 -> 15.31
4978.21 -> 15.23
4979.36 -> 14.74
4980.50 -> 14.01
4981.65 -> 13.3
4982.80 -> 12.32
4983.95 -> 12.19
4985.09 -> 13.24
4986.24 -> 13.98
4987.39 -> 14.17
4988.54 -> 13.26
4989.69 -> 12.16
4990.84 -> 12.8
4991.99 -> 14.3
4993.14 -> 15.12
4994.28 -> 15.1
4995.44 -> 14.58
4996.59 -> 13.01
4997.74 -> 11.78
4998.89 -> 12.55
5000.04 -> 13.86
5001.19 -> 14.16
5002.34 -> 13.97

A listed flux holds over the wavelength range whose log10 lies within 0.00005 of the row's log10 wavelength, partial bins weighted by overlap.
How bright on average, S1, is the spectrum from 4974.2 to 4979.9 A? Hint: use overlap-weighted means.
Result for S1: 15.1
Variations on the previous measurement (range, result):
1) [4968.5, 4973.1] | 14.5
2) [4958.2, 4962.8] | 16.6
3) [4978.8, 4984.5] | 13.3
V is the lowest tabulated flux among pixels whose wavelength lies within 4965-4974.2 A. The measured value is 13.75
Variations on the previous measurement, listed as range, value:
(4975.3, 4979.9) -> 14.74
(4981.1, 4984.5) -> 12.19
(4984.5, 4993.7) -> 12.16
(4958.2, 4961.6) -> 16.51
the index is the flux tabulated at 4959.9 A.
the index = 17.2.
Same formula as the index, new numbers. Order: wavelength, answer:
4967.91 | 15.8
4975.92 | 15.26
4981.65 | 13.3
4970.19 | 14.41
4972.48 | 14.32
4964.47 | 15.34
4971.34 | 13.75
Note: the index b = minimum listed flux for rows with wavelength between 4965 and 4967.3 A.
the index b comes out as 15.35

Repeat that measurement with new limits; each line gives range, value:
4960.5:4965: 15.34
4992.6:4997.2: 13.01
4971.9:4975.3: 14.32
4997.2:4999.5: 11.78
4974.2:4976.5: 15.22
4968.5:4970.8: 14.41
